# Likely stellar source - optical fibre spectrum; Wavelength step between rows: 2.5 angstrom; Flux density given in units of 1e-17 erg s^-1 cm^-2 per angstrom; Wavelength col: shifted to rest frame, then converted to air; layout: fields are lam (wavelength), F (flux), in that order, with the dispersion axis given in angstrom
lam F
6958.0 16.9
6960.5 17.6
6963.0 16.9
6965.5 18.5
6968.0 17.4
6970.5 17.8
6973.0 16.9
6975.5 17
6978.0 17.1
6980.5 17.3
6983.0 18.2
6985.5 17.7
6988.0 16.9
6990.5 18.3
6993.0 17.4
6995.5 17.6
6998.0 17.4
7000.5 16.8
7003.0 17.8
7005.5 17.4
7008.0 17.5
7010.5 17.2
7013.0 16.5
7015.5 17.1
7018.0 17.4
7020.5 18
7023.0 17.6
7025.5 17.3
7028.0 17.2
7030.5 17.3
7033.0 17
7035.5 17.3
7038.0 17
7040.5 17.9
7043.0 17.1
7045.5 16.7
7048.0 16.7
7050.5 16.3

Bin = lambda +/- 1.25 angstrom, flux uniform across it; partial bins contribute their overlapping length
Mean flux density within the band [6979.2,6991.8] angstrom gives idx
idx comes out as 17.7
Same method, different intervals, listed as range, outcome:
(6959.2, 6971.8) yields 17.6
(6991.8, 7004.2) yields 17.4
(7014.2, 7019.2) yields 17.2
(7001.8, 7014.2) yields 17.3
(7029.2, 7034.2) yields 17.2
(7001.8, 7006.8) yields 17.6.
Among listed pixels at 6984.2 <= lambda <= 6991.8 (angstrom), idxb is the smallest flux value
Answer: 16.9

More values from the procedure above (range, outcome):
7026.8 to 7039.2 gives 17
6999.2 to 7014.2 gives 16.5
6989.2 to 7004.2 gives 16.8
